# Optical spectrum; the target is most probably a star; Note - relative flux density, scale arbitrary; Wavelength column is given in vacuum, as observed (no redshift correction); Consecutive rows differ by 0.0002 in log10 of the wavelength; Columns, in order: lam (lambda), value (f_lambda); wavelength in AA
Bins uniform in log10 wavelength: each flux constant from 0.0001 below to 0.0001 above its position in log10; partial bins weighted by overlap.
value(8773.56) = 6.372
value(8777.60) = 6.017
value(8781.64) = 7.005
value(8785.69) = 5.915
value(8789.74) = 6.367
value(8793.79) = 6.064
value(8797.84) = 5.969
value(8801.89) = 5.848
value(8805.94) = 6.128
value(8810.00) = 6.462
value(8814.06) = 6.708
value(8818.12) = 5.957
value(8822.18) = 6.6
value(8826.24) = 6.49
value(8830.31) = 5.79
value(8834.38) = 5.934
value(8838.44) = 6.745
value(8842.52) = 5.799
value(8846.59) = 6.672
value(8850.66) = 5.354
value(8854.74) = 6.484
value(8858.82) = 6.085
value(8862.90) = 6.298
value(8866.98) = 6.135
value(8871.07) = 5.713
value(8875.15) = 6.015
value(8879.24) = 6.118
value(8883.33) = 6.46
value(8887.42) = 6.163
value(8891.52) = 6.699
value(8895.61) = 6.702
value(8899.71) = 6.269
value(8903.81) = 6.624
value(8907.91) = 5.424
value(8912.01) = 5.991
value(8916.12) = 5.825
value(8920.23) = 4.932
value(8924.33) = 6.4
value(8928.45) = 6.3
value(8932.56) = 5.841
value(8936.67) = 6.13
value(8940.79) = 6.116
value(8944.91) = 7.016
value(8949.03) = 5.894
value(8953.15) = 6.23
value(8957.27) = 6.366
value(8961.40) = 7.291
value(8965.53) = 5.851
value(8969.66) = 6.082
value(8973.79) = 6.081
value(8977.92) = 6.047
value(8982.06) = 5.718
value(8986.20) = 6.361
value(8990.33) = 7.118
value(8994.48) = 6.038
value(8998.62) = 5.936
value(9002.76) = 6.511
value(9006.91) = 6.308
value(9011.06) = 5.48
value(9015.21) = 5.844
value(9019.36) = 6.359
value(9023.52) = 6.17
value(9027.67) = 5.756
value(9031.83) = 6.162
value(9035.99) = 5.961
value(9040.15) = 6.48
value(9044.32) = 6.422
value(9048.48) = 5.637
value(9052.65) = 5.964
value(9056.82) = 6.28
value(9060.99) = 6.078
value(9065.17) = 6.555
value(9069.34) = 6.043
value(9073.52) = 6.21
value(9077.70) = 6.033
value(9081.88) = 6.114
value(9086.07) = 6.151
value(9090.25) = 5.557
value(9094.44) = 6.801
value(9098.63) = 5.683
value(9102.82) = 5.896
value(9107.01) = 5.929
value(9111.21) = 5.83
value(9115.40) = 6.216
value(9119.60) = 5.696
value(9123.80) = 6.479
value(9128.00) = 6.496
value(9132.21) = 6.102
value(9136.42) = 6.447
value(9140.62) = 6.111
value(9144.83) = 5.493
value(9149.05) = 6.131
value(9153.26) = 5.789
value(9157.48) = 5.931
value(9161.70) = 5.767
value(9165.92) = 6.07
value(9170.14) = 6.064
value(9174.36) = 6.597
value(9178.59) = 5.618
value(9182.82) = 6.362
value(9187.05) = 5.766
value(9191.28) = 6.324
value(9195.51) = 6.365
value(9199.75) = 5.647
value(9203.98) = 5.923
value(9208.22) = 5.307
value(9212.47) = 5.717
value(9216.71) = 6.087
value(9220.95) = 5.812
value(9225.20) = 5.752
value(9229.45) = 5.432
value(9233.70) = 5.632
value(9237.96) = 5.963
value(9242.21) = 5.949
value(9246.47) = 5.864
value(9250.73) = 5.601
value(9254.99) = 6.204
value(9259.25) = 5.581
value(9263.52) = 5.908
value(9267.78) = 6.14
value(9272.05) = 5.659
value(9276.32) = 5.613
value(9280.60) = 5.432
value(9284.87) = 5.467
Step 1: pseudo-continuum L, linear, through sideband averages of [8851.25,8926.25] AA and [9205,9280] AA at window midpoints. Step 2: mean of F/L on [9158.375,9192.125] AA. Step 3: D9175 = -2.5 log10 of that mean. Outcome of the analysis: -0.04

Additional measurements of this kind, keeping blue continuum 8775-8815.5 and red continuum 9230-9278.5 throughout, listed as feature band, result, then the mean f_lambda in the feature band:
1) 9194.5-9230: 0.01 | 5.78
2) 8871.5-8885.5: 0.00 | 6.14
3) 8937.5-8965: -0.06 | 6.43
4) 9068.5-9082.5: -0.02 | 6.1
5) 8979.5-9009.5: -0.04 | 6.27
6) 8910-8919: 0.06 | 5.81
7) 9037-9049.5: -0.03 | 6.21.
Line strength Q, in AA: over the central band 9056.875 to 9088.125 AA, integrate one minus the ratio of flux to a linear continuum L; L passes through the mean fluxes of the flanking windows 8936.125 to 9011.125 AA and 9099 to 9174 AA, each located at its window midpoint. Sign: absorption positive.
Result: -0.3 AA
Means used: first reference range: 6.26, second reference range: 6.03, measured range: 6.17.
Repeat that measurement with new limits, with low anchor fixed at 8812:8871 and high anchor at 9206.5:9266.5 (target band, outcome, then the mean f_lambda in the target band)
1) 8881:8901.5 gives -1.0 AA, 6.46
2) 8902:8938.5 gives 1.1 AA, 5.94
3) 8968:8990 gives -0.3 AA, 6.14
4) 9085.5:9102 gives -0.3 AA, 6.03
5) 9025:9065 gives -0.8 AA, 6.11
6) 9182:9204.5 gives -0.9 AA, 6.06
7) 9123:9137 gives -1.1 AA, 6.36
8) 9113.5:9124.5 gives -0.3 AA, 6.08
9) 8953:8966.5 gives -1.0 AA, 6.51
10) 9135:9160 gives -0.4 AA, 5.97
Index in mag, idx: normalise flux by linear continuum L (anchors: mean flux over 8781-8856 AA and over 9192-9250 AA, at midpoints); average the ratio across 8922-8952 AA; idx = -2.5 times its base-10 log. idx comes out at -0.02 mag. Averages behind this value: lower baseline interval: 6.21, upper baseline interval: 5.81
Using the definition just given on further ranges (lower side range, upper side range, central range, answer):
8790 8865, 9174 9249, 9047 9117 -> -0.01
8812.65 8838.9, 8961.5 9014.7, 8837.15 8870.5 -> 0.02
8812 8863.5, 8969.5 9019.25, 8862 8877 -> 0.03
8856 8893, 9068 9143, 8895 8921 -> 0.04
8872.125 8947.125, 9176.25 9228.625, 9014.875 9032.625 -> 0.00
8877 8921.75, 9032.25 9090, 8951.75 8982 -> -0.02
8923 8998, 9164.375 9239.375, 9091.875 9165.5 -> 0.00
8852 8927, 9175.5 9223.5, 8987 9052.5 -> -0.02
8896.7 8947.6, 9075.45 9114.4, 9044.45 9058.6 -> 0.00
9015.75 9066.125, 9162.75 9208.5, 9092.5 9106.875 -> 0.00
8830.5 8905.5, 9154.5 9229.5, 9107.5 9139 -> -0.03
